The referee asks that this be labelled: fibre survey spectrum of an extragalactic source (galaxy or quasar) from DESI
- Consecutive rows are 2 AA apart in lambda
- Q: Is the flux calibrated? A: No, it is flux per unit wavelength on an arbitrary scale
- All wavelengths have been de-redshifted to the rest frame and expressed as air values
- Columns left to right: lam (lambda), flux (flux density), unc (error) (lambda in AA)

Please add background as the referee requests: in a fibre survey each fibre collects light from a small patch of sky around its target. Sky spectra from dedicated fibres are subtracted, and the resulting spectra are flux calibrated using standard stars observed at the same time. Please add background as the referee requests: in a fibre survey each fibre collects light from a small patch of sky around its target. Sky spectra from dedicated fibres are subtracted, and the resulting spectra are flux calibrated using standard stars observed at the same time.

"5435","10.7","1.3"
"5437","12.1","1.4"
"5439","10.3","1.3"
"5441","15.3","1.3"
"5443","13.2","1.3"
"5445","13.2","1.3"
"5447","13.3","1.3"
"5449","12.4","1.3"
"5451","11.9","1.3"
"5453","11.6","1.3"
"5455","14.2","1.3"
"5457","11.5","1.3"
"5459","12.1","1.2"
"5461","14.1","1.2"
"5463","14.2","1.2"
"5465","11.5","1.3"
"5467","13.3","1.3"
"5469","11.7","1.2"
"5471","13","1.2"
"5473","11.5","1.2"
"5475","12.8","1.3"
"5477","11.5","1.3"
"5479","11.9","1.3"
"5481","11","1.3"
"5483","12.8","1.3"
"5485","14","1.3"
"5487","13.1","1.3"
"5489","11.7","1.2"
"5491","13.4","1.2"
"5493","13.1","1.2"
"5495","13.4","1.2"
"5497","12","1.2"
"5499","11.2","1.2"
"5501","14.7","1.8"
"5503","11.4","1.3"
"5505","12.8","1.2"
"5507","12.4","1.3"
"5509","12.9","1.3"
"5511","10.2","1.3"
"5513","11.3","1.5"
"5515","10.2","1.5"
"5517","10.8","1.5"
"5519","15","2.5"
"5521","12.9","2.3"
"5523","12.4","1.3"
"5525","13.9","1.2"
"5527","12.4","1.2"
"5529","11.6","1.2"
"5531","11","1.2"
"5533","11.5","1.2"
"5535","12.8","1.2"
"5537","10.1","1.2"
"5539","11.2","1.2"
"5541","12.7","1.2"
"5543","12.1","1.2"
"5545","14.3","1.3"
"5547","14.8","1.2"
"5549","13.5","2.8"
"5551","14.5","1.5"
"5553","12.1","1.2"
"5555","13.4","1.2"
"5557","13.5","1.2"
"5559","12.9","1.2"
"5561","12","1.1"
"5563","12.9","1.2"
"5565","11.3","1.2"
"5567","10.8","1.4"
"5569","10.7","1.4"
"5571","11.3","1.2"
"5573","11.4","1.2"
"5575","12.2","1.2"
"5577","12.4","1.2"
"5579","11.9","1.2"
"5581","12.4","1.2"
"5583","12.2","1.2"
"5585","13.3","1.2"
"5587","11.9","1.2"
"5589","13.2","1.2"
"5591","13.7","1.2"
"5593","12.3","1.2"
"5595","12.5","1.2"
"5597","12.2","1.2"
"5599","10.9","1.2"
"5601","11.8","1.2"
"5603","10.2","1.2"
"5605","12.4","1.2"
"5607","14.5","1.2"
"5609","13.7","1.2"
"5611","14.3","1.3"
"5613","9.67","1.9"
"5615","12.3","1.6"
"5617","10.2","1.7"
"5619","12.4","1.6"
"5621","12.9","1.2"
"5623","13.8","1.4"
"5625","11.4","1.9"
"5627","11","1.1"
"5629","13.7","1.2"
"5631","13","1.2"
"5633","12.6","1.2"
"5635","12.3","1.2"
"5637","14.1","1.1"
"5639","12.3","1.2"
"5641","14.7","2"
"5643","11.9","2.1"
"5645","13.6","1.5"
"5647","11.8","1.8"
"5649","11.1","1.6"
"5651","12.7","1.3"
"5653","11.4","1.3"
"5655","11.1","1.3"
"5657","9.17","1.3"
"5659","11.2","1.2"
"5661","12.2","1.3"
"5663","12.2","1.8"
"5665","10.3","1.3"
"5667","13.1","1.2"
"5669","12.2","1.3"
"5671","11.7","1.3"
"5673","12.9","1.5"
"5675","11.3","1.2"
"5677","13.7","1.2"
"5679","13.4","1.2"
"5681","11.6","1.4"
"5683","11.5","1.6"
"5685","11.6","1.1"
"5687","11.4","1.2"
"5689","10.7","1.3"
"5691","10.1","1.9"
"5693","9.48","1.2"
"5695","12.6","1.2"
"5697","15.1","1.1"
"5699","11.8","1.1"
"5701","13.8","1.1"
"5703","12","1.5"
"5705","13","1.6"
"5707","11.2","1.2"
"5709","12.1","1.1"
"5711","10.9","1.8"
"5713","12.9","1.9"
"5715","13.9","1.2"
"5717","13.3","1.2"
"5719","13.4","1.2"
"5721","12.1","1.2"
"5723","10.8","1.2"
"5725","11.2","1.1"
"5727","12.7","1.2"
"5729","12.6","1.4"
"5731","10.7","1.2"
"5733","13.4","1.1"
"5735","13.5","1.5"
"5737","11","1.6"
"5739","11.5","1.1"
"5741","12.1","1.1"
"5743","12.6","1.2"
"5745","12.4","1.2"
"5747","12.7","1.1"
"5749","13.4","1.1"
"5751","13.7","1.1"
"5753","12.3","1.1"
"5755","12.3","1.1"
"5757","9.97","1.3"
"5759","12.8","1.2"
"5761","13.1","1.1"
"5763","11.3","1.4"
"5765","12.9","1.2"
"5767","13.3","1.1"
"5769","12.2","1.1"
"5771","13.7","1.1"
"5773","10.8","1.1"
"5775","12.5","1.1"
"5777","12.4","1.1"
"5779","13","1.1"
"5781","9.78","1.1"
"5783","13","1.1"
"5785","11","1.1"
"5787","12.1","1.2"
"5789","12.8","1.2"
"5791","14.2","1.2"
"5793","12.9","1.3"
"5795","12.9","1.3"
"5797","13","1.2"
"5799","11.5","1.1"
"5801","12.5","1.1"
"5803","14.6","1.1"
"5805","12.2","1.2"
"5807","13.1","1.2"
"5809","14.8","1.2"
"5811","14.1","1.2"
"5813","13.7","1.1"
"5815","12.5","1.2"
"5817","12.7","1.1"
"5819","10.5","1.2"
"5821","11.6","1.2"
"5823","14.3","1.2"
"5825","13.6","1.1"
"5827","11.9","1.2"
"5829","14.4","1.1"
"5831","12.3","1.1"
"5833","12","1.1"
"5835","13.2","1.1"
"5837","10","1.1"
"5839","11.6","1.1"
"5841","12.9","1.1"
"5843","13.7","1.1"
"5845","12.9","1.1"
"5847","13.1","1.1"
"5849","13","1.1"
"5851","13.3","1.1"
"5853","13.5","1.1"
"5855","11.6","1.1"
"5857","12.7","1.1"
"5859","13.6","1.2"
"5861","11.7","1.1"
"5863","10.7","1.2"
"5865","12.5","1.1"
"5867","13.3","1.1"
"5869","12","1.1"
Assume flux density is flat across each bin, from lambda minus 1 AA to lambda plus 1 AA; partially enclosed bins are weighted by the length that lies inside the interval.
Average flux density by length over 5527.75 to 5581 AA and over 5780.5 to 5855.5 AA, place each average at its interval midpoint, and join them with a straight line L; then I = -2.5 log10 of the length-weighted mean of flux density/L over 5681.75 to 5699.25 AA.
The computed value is 0.08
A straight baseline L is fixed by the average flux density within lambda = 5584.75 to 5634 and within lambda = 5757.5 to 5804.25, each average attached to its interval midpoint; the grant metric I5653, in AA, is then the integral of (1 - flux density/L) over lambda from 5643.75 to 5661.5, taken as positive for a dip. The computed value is 1.2 AA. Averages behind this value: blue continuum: 12.4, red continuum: 12.5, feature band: 11.6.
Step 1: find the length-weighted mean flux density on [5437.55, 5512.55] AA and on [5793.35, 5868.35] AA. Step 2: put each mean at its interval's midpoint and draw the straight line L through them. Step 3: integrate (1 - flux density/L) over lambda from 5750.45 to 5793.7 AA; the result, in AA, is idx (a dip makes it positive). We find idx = 1.23 AA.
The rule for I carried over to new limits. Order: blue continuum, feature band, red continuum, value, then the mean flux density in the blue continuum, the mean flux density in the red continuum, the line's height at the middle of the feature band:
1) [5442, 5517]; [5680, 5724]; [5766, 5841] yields 0.044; 12.4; 12.6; 12.6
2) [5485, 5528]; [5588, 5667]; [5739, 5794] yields 0.018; 12.5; 12.4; 12.4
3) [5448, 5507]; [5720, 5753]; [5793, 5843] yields 0.038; 12.5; 12.8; 12.7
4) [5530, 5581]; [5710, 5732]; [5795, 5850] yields 0.034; 12.3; 12.8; 12.6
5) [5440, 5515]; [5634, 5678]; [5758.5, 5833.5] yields 0.043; 12.6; 12.7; 12.6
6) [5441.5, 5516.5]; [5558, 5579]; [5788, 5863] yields 0.067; 12.5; 12.8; 12.5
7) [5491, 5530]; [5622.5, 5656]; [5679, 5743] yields -0.025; 12.4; 12.1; 12.2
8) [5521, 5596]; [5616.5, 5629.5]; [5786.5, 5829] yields 0.030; 12.4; 13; 12.6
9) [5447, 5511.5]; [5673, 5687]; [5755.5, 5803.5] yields 0.023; 12.5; 12.4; 12.4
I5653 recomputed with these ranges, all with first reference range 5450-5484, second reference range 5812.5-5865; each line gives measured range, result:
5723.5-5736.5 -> 0.3 AA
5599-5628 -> 0.7 AA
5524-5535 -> 0.2 AA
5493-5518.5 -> 0.7 AA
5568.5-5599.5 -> 0.6 AA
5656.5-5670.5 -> 1.0 AA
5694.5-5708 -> -0.3 AA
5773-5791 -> 0.6 AA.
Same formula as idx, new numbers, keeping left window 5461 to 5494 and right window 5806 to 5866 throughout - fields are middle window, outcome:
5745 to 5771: 0.3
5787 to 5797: -0.3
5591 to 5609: 0.5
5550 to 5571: 0.4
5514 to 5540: 1.3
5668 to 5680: 0.1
